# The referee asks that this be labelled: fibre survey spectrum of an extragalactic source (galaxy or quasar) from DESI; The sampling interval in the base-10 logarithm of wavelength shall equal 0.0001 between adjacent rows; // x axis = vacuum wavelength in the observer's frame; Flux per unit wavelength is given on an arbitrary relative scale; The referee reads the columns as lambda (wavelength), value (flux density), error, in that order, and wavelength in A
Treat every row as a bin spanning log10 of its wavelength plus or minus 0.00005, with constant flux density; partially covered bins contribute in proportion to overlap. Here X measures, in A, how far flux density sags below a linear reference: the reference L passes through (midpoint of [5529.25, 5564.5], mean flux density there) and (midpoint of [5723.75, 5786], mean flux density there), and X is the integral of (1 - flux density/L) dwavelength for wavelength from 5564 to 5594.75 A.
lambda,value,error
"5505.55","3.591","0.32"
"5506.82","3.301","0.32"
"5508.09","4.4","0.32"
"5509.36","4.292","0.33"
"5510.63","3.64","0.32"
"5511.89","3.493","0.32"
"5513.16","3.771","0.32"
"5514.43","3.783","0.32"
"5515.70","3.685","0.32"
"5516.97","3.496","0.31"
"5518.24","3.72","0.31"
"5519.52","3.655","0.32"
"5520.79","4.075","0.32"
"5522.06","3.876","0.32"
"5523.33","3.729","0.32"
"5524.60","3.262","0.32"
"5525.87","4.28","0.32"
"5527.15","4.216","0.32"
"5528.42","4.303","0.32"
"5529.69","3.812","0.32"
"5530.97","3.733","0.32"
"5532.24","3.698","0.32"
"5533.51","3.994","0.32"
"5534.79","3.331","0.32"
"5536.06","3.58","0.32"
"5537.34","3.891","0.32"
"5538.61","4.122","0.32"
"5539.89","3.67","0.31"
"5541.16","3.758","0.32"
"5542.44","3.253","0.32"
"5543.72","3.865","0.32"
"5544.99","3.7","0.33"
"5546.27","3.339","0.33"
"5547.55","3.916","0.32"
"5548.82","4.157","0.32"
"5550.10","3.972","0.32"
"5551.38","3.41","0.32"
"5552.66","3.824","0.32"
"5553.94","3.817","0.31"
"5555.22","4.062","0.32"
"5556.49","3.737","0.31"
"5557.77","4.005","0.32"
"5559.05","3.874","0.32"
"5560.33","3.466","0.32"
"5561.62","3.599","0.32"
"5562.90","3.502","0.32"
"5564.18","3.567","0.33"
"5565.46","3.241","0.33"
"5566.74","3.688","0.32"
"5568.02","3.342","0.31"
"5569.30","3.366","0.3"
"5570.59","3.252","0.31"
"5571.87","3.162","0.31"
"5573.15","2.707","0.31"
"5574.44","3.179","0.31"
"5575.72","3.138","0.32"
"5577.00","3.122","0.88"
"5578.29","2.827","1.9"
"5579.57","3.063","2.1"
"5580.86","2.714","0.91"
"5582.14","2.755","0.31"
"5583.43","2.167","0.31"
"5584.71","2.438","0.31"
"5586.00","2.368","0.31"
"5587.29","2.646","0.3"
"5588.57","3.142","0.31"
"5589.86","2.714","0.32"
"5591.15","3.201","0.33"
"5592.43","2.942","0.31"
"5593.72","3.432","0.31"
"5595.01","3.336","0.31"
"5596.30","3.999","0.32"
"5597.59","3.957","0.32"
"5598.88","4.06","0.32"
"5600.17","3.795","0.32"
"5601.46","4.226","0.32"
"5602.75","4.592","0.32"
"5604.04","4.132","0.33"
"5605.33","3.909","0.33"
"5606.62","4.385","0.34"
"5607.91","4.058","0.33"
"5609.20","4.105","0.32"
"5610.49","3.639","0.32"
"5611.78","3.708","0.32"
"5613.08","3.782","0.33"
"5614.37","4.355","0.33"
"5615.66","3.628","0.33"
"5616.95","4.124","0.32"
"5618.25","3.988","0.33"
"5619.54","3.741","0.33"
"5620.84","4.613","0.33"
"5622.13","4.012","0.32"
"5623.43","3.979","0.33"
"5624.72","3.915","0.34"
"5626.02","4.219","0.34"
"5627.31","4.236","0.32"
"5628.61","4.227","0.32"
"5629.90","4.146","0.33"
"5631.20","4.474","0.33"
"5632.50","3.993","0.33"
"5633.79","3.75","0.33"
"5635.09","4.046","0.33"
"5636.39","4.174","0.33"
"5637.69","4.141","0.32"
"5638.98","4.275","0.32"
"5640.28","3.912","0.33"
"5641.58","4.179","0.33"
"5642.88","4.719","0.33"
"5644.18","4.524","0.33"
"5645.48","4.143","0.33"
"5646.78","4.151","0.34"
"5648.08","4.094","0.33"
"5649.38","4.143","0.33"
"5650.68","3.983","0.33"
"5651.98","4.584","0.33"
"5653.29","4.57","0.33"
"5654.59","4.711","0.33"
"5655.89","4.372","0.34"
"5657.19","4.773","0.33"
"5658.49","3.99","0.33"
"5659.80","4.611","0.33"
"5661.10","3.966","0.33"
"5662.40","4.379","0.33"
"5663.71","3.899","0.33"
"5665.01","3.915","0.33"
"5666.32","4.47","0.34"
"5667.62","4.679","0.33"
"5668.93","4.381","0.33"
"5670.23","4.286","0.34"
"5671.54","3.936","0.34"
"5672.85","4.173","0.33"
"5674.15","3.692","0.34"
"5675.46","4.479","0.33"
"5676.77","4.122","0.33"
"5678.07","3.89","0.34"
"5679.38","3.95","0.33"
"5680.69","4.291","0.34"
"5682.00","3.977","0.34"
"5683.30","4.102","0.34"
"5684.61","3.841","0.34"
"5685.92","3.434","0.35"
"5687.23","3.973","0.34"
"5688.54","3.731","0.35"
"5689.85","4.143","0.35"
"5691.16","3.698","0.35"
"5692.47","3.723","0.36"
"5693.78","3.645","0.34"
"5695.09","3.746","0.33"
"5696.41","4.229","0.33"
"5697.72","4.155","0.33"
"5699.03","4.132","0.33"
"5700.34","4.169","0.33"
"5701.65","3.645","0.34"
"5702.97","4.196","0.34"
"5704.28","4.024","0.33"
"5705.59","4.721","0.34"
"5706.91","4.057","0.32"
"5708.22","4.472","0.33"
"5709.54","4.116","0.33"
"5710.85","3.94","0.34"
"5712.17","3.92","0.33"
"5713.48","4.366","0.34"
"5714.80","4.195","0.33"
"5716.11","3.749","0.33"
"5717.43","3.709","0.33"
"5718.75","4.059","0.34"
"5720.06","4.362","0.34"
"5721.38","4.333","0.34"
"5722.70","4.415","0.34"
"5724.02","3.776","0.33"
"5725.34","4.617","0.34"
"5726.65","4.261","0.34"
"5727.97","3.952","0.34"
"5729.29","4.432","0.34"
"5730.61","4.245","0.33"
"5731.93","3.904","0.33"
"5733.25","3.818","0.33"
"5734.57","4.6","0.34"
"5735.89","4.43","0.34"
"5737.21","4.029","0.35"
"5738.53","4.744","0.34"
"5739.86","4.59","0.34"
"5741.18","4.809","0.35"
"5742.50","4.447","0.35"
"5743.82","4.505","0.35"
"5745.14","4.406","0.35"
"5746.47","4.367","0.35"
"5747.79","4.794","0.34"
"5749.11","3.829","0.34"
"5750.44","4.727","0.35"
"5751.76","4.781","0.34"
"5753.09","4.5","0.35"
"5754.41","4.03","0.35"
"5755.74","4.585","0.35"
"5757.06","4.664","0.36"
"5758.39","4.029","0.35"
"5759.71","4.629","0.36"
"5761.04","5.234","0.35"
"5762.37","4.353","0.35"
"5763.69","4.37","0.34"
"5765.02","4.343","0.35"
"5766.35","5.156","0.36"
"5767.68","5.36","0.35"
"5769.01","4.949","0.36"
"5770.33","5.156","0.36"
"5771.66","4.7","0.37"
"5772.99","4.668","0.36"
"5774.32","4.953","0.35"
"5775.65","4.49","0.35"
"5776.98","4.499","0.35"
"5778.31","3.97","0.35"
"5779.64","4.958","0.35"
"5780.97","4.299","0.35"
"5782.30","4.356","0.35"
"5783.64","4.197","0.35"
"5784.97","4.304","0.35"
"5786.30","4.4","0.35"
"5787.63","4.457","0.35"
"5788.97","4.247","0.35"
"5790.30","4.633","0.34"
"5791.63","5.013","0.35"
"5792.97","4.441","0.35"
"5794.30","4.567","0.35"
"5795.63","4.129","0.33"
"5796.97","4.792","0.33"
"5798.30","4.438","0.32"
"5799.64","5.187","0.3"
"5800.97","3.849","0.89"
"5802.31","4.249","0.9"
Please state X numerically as 6.79 A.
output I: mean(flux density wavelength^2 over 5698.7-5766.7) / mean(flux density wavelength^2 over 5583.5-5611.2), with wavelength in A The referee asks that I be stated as 1.28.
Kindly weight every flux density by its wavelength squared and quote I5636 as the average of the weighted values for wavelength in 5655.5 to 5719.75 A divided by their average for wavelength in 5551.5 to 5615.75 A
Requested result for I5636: 1.22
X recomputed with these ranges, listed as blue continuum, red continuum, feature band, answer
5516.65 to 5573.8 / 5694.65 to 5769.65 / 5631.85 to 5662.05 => -1.59 A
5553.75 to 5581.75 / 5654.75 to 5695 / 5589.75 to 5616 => -1.63 A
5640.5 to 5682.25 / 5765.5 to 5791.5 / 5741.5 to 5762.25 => 0.17 A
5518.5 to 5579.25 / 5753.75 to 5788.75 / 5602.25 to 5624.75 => -0.73 A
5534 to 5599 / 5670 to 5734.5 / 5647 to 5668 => -2.58 A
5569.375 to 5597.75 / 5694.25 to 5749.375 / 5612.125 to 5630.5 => -4.01 A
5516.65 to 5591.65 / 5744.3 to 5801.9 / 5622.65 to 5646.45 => -1.80 A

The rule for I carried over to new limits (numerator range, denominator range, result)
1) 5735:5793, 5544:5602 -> 1.44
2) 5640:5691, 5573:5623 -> 1.22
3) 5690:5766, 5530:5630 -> 1.24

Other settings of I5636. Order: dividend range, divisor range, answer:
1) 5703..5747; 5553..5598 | 1.38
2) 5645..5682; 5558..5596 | 1.40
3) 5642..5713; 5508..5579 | 1.19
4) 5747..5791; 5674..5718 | 1.17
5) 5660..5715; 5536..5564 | 1.14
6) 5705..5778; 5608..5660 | 1.10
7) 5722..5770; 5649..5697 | 1.11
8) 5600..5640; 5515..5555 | 1.11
